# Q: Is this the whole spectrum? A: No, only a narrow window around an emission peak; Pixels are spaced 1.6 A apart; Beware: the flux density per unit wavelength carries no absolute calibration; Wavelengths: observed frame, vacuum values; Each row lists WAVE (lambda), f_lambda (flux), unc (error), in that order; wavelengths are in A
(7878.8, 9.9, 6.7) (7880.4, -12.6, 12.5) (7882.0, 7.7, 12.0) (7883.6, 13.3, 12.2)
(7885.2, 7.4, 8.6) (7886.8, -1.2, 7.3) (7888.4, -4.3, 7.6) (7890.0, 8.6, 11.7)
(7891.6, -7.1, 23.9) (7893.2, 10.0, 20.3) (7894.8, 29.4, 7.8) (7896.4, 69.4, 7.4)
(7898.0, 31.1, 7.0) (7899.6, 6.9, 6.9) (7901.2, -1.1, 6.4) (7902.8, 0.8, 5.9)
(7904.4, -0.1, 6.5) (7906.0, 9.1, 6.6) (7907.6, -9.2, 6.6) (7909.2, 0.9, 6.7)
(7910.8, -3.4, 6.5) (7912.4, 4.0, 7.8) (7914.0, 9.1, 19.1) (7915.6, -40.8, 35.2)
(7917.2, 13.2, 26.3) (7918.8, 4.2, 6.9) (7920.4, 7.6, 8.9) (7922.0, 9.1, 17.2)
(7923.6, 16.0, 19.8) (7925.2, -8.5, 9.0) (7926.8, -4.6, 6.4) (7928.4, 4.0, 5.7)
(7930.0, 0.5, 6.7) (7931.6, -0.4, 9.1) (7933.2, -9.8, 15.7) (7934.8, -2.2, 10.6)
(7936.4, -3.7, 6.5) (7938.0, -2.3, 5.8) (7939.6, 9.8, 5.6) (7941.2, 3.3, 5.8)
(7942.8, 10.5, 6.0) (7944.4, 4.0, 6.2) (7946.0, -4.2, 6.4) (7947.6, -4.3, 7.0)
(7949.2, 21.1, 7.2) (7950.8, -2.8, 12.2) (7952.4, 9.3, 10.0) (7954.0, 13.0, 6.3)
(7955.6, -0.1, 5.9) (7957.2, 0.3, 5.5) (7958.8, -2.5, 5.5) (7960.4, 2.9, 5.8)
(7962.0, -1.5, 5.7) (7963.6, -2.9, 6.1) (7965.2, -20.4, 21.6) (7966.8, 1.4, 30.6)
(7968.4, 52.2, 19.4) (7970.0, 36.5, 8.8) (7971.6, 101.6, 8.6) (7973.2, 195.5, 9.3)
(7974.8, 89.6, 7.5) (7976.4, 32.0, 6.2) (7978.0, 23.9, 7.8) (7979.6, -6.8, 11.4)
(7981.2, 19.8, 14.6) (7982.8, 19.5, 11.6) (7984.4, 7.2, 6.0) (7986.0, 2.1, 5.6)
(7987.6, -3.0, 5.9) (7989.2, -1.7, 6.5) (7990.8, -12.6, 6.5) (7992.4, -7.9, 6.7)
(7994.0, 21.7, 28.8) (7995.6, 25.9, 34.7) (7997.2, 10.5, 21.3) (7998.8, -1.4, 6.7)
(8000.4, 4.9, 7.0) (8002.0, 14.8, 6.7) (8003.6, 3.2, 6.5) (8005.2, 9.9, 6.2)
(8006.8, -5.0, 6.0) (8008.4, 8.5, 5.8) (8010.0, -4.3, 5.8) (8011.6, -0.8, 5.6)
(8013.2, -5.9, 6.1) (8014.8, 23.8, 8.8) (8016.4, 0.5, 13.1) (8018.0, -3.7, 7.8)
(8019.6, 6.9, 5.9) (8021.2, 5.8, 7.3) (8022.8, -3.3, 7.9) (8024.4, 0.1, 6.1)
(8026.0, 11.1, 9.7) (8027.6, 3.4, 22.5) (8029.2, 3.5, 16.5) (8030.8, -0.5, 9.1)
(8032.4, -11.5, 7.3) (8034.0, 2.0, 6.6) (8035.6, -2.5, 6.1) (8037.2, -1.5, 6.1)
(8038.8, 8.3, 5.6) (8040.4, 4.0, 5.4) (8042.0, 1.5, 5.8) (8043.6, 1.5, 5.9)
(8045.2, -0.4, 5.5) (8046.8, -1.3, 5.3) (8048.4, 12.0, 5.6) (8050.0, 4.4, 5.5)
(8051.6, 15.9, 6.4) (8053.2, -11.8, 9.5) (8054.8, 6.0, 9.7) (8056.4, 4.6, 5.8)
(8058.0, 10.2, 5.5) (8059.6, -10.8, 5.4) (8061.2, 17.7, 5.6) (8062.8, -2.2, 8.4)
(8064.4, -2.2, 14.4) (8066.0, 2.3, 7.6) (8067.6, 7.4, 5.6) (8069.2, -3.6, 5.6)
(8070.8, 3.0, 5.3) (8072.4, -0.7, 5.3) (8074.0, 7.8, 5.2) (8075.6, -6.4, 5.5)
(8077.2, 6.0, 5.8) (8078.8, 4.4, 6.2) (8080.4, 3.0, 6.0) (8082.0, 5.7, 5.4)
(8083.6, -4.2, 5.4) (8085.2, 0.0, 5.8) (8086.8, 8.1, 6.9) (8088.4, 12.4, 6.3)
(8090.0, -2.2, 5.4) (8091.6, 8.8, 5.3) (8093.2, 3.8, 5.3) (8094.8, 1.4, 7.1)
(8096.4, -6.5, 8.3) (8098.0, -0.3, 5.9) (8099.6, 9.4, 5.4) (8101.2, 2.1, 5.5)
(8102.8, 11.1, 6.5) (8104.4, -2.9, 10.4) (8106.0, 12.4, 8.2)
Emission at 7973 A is [O III]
